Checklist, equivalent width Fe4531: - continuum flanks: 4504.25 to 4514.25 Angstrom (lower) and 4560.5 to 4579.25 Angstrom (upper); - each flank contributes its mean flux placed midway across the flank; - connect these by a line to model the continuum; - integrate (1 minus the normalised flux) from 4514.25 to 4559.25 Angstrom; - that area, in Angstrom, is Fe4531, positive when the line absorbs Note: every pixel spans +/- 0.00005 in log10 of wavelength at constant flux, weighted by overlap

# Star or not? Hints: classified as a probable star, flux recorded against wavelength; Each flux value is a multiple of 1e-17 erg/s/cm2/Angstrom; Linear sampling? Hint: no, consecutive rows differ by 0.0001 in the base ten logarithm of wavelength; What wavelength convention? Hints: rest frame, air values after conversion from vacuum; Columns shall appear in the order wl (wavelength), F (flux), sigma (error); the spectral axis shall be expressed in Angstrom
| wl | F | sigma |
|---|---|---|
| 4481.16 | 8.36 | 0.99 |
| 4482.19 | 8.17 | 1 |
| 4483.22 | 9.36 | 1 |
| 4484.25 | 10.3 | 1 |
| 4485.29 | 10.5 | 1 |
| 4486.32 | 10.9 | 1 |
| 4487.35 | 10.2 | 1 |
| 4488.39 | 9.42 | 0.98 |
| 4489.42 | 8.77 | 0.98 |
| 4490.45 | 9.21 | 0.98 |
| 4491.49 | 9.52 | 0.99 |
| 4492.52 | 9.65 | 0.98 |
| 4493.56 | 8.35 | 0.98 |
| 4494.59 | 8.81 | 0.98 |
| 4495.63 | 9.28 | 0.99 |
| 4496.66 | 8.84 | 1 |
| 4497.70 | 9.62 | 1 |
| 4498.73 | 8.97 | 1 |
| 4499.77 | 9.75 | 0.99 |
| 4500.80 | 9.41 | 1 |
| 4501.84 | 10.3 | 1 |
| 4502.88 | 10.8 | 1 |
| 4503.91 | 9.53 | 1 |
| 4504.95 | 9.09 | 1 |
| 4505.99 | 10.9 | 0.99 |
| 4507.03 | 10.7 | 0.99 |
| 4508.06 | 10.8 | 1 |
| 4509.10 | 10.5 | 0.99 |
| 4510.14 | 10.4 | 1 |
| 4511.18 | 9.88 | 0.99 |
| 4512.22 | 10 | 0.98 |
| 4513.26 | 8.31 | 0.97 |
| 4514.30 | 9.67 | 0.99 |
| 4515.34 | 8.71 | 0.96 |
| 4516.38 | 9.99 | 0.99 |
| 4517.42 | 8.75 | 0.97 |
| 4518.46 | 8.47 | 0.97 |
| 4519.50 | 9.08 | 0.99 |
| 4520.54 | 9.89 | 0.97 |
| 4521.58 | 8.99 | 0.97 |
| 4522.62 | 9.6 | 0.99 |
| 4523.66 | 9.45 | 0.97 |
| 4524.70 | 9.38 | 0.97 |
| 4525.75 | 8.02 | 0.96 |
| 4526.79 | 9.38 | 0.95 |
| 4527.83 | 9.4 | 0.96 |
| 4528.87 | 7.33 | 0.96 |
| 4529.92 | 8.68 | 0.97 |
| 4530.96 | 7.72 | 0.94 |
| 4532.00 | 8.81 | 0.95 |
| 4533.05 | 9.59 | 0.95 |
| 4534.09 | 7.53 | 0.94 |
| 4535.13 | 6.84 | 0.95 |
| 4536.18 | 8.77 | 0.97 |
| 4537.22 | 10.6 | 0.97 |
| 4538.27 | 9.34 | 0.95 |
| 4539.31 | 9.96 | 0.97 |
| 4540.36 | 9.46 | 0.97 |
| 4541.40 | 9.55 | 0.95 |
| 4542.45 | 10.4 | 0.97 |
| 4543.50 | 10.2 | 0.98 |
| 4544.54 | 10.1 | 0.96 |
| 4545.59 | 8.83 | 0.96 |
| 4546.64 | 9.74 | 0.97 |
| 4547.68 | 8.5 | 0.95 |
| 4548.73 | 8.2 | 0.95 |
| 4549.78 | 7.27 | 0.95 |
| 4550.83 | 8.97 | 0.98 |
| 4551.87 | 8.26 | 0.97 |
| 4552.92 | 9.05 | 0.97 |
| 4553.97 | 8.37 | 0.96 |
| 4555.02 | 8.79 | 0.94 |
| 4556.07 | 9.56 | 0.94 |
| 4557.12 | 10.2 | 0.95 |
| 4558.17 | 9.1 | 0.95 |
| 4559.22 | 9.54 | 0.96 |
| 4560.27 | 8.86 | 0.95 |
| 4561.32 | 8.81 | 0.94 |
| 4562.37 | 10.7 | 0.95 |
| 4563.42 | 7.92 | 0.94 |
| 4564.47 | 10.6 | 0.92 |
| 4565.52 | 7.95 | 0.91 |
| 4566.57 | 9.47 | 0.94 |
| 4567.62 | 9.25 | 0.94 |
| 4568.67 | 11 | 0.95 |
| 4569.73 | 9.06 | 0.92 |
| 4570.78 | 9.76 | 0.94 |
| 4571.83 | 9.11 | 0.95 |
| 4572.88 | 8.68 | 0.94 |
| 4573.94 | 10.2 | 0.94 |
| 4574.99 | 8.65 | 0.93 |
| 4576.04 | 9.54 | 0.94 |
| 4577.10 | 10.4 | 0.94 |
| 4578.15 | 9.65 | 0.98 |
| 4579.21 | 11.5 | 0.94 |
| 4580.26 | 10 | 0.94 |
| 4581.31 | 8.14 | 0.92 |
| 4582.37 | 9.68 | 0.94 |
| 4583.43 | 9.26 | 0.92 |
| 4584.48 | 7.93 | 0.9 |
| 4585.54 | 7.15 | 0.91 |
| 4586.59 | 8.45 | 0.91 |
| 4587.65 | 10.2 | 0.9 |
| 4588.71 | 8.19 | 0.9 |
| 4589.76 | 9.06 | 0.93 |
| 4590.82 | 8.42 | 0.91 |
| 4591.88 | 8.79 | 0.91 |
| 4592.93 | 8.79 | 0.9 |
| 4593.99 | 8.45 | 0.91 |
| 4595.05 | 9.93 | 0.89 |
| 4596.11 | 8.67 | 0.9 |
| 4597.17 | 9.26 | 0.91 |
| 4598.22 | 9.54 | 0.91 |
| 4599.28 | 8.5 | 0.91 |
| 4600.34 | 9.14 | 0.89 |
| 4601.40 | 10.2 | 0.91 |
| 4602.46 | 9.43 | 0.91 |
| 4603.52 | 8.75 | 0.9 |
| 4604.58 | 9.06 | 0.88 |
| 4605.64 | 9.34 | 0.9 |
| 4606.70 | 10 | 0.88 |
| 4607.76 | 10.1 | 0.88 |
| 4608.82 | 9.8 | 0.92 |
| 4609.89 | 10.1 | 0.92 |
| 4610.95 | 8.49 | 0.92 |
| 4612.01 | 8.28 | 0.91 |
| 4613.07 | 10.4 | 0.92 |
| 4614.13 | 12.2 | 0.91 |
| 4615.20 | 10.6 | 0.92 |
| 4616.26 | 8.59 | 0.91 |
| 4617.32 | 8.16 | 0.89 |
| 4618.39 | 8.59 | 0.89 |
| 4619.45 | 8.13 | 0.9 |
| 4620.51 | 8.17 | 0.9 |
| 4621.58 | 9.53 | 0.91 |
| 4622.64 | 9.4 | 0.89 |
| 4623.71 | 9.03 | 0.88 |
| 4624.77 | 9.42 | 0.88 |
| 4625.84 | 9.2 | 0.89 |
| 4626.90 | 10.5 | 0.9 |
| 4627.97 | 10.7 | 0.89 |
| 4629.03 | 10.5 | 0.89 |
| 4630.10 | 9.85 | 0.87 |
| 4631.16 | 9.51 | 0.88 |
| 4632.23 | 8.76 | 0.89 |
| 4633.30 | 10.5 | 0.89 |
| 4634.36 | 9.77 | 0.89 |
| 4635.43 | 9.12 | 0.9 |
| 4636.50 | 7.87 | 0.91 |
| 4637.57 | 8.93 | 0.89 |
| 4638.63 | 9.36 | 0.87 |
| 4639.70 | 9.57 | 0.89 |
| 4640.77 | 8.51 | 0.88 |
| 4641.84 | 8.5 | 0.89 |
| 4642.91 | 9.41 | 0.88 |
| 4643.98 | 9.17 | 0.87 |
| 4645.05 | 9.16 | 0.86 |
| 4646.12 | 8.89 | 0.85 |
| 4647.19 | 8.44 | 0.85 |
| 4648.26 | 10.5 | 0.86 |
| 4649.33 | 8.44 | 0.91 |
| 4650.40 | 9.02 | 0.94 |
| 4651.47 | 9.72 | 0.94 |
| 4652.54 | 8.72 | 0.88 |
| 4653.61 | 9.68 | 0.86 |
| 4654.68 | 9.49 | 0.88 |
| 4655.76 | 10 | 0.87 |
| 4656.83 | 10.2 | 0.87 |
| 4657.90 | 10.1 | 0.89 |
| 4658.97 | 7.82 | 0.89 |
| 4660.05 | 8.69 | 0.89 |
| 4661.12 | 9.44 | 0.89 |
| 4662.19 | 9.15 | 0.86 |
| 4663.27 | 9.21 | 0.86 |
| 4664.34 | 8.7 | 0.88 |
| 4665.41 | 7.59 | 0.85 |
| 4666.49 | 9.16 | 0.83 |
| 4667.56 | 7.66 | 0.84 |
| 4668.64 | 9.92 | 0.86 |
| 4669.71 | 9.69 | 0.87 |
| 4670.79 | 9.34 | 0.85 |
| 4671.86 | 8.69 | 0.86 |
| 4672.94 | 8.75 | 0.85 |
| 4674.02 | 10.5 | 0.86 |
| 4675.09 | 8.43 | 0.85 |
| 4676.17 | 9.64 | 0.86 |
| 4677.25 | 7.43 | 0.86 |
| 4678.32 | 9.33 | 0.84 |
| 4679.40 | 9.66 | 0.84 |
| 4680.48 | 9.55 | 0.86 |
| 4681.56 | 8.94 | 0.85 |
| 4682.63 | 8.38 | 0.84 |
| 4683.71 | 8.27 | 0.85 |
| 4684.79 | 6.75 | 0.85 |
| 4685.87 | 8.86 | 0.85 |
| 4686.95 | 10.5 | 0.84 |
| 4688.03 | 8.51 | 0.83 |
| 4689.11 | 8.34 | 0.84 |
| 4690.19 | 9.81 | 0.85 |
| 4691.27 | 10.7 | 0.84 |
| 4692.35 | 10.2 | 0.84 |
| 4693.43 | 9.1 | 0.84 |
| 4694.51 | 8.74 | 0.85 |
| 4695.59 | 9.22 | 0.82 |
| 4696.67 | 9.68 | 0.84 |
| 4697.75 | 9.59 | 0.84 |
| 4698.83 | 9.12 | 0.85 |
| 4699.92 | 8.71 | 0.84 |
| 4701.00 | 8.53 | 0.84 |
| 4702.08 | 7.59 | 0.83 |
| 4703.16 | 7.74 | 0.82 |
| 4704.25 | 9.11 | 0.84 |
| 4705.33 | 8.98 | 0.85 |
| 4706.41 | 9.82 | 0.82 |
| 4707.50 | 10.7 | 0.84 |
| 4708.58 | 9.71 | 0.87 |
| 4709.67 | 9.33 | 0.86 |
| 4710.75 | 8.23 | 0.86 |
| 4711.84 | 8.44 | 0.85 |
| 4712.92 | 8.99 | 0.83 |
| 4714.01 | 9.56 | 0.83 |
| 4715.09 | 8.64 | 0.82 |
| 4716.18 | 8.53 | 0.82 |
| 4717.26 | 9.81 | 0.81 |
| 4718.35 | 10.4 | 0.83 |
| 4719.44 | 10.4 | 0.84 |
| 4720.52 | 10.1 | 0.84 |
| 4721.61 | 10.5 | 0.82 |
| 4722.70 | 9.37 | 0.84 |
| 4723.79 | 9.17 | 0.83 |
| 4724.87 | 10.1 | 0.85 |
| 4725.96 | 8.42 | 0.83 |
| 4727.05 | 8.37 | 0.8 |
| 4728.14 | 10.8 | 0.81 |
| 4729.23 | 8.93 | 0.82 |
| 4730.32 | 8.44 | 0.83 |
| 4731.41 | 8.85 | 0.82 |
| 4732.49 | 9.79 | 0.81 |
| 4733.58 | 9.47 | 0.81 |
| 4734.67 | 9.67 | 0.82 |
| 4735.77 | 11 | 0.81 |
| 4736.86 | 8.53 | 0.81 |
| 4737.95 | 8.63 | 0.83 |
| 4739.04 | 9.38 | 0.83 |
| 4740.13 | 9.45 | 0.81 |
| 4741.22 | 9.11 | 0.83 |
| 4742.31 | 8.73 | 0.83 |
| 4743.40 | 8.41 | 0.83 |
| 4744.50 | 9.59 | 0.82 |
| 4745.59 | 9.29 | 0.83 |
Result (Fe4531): 3.5 Angstrom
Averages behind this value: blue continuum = 10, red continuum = 9.51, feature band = 9.03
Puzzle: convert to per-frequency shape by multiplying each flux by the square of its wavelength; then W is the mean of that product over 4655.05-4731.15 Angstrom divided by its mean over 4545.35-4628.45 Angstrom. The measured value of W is 1.04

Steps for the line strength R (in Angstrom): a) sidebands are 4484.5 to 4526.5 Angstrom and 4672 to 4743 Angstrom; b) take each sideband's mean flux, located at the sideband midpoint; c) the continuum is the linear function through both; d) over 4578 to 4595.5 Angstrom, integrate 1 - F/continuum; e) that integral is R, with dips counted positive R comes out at 0.74 Angstrom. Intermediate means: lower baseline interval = 9.56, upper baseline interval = 9.2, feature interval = 9.02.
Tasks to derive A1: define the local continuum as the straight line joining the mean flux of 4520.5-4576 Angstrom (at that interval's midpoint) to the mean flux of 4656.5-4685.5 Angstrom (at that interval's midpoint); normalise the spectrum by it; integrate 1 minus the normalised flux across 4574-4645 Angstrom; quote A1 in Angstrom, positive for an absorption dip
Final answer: -2.1 Angstrom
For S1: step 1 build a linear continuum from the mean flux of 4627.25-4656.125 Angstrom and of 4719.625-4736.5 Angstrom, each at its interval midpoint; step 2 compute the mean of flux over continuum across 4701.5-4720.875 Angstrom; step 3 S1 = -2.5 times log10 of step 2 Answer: 0.03 mag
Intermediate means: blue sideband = 9.34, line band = 9.22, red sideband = 9.54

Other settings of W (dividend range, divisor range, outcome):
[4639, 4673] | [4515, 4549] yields 1.06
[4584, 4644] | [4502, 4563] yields 1.03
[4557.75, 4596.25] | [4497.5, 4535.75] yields 1.02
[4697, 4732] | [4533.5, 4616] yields 1.06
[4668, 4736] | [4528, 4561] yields 1.10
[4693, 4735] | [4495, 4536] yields 1.09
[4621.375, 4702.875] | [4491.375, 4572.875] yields 1.05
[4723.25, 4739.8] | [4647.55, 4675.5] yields 1.04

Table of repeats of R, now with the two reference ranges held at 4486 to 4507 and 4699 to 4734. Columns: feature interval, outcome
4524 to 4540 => 1.3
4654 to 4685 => 1.0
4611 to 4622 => 0.2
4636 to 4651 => 0.6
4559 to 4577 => 0.2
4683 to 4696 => 0.3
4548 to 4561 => 0.9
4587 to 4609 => 0.5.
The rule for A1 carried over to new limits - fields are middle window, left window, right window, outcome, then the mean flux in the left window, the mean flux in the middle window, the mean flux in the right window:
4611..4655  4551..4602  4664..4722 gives -0.7 Angstrom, 9.2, 9.32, 9.12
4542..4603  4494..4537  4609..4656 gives 0.7 Angstrom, 9.27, 9.19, 9.34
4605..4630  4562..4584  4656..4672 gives -0.6 Angstrom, 9.54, 9.53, 9.05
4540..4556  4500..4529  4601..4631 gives 0.8 Angstrom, 9.56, 9.06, 9.52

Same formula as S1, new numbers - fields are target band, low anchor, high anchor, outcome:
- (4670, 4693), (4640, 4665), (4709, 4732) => 0.018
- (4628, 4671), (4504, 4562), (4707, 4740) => 0.013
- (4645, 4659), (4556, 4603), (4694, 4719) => -0.023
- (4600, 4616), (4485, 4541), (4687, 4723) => -0.044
